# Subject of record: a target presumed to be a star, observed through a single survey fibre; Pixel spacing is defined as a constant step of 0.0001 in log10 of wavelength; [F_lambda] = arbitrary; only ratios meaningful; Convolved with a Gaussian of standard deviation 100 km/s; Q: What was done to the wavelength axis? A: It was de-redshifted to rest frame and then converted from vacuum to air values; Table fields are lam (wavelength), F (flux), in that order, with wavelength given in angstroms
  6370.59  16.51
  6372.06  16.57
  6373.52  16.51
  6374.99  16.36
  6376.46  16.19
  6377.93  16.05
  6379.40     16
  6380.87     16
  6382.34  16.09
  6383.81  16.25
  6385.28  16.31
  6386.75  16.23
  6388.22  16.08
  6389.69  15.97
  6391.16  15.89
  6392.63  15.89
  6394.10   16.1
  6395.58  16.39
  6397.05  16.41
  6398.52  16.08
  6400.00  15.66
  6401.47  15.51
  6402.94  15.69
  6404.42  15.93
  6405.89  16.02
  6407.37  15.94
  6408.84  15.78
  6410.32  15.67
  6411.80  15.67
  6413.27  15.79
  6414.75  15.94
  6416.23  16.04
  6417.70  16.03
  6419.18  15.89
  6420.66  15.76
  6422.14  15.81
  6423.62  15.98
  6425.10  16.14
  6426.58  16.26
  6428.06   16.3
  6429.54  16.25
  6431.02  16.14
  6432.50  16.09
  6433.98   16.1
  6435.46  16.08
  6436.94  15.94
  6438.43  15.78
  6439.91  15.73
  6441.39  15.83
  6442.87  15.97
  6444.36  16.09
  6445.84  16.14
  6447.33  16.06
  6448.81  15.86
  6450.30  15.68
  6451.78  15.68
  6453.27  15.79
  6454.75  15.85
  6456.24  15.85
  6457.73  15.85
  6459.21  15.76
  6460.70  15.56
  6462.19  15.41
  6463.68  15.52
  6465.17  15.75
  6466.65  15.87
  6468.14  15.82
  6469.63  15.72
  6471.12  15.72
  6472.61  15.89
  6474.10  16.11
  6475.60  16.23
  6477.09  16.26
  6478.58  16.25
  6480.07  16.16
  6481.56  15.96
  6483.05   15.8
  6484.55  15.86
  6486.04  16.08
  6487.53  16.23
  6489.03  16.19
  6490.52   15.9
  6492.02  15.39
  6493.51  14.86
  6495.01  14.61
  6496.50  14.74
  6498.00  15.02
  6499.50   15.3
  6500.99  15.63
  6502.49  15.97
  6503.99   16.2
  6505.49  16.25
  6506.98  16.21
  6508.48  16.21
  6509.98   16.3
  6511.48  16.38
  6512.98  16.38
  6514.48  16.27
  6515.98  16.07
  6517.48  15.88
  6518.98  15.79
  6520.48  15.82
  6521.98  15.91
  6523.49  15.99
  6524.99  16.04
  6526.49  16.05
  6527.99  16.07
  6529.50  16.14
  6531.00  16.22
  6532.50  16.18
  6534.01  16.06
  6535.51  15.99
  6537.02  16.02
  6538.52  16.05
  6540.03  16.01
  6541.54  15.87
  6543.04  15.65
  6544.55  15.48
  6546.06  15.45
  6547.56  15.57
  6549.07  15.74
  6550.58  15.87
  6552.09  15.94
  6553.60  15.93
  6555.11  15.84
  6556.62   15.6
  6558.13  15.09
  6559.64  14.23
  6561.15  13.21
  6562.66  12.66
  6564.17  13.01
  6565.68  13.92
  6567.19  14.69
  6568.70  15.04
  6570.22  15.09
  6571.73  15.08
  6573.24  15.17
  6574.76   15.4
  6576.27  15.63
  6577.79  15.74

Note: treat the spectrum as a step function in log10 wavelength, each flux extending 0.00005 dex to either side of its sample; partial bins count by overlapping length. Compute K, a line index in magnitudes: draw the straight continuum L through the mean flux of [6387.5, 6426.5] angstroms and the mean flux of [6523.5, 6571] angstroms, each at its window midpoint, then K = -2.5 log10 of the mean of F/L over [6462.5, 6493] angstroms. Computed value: -0.02 mag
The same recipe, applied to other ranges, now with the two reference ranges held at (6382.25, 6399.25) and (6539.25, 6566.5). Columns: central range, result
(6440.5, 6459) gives -0.01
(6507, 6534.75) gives -0.06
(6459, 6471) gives 0.00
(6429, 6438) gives -0.02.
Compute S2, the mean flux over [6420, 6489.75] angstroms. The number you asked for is 15.9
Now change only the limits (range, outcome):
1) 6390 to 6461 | 15.9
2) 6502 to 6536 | 16.1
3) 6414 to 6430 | 16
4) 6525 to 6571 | 15.4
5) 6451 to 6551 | 15.9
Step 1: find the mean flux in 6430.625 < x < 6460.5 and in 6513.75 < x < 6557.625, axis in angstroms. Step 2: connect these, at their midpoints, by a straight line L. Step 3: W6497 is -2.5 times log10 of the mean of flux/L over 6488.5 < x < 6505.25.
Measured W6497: 0.03 mag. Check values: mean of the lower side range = 15.9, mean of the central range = 15.4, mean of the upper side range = 15.9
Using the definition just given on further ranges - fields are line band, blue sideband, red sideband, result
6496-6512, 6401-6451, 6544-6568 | -0.04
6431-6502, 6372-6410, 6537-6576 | -0.01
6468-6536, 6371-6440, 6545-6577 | -0.04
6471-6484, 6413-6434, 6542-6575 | -0.03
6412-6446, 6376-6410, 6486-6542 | 0.00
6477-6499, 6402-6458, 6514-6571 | 0.00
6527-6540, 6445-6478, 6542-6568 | -0.06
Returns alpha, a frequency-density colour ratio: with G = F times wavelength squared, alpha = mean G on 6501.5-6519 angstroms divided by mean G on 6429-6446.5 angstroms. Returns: 1.03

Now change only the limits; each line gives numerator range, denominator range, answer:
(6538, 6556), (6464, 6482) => 1.01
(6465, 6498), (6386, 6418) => 1.01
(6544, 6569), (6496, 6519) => 0.95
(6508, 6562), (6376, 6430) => 1.03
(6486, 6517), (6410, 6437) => 1.01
